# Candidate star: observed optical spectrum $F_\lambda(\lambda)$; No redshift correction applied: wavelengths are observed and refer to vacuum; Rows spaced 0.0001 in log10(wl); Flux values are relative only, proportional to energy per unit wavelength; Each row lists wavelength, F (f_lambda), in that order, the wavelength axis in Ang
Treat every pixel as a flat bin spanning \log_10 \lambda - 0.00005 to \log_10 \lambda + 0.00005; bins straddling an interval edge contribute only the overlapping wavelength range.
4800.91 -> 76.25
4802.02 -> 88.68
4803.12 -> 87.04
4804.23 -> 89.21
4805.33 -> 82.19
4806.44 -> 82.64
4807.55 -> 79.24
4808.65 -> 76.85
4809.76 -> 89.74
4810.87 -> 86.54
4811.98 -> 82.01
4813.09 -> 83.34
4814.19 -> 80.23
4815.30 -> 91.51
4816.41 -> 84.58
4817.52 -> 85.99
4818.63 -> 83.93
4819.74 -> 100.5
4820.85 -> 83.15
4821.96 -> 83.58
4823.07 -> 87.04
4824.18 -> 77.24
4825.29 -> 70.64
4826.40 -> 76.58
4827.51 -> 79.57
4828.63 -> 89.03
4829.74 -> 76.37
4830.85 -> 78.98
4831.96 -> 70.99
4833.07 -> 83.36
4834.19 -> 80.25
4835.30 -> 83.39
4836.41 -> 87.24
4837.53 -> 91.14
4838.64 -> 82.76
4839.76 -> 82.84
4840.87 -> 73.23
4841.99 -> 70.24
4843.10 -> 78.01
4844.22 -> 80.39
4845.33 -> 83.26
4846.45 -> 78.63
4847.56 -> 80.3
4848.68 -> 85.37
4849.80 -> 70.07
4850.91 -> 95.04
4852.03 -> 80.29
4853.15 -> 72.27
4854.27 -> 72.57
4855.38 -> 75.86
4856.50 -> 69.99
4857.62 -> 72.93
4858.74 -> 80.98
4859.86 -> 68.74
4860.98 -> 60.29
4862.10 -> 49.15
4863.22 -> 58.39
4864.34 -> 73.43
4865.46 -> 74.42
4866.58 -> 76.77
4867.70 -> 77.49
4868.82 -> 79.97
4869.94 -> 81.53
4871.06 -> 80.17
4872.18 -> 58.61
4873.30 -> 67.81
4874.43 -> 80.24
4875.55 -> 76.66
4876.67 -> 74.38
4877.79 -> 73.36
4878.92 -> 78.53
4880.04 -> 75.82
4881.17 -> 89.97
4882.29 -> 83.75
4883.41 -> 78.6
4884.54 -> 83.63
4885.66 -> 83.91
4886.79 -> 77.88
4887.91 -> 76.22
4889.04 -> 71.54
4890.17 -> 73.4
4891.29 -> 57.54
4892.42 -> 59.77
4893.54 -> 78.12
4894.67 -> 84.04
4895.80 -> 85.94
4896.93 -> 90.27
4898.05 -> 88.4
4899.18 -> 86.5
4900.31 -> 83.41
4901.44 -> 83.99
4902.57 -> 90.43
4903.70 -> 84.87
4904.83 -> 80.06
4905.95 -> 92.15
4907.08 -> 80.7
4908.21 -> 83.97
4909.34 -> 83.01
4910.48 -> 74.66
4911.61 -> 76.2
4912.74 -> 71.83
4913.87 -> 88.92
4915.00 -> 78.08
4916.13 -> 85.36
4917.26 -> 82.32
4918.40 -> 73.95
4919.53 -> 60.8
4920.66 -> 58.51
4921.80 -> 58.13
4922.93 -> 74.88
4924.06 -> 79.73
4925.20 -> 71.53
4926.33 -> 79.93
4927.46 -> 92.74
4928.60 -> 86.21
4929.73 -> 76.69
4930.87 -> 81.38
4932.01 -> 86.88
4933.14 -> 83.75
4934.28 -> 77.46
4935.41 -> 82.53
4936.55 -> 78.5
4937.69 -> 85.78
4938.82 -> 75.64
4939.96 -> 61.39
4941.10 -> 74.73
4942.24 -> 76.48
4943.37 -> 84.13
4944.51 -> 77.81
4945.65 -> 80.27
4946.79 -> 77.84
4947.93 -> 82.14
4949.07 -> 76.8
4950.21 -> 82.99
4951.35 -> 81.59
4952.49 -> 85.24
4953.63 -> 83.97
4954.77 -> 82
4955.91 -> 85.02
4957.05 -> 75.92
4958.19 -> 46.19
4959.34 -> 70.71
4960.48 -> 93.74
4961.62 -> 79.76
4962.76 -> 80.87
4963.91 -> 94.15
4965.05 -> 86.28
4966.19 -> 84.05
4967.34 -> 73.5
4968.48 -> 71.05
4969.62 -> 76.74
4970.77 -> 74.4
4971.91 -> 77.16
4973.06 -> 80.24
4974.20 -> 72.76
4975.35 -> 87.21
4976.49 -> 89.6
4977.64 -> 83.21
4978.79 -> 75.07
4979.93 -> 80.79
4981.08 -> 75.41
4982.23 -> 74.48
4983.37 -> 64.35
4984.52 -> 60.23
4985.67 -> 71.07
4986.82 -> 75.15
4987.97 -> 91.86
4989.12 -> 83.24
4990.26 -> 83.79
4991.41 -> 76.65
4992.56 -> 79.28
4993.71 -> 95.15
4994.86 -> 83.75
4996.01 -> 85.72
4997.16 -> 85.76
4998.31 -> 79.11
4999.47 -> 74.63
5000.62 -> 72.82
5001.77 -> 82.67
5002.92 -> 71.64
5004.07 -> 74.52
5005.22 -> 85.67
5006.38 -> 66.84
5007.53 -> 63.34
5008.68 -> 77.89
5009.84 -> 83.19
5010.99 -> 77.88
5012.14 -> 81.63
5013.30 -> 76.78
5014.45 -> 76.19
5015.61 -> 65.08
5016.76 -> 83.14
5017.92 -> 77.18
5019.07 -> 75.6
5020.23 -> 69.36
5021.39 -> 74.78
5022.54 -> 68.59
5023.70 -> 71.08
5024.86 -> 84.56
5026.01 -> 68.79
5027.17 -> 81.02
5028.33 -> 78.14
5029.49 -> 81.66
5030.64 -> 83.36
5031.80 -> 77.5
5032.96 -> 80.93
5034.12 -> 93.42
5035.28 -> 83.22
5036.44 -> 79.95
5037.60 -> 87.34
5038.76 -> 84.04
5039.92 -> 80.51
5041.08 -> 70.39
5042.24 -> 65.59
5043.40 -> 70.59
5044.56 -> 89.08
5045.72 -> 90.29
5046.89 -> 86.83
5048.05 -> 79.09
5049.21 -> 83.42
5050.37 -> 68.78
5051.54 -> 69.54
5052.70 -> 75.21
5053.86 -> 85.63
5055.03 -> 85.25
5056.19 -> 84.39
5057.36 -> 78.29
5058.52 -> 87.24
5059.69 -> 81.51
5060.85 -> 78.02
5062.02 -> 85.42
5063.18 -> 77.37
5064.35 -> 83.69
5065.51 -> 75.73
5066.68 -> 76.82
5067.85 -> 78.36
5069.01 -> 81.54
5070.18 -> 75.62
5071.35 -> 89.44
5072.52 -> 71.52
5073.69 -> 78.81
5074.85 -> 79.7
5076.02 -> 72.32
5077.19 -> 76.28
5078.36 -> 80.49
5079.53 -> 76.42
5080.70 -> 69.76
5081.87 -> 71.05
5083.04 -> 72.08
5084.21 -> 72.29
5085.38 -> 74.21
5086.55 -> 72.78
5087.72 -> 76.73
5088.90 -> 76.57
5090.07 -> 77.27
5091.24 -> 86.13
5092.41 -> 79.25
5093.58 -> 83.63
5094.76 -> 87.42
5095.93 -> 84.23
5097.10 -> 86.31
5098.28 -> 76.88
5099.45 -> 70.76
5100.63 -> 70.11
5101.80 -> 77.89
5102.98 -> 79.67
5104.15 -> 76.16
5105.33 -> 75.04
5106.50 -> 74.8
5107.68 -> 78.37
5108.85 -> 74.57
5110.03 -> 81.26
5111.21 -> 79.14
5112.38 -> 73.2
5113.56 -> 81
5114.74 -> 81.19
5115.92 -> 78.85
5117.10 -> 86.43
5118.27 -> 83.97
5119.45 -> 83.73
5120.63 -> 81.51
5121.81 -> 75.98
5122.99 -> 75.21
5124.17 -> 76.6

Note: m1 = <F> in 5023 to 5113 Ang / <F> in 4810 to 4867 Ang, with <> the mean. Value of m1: 1.0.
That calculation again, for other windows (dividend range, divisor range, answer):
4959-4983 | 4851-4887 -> 1.07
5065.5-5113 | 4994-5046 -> 0.99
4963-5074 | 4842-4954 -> 1.01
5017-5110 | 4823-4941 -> 1.01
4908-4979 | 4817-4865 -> 1.01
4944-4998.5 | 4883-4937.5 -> 1.00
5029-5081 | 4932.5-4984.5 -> 1.02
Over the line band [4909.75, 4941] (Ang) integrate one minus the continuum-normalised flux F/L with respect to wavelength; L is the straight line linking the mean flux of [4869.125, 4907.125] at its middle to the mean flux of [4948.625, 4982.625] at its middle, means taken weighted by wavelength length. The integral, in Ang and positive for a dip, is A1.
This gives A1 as 0.83 Ang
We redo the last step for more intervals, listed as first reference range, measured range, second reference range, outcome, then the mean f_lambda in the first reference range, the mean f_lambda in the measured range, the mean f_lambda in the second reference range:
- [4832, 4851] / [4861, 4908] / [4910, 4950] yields 1.06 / 80.9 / 77.5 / 77.6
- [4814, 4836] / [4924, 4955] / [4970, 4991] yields -0.48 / 82.4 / 80.2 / 77.8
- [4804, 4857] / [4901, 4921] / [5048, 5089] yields 0.14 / 81.4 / 79.7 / 77.8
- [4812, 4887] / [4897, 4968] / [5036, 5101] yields -1.01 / 78.5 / 79.7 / 78.7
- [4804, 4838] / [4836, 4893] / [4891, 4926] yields 3.56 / 83.1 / 75.8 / 78.5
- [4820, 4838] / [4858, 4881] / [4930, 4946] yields 2.25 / 81.4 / 72.6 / 79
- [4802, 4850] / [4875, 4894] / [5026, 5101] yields 1.27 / 82.2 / 76.1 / 79.1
